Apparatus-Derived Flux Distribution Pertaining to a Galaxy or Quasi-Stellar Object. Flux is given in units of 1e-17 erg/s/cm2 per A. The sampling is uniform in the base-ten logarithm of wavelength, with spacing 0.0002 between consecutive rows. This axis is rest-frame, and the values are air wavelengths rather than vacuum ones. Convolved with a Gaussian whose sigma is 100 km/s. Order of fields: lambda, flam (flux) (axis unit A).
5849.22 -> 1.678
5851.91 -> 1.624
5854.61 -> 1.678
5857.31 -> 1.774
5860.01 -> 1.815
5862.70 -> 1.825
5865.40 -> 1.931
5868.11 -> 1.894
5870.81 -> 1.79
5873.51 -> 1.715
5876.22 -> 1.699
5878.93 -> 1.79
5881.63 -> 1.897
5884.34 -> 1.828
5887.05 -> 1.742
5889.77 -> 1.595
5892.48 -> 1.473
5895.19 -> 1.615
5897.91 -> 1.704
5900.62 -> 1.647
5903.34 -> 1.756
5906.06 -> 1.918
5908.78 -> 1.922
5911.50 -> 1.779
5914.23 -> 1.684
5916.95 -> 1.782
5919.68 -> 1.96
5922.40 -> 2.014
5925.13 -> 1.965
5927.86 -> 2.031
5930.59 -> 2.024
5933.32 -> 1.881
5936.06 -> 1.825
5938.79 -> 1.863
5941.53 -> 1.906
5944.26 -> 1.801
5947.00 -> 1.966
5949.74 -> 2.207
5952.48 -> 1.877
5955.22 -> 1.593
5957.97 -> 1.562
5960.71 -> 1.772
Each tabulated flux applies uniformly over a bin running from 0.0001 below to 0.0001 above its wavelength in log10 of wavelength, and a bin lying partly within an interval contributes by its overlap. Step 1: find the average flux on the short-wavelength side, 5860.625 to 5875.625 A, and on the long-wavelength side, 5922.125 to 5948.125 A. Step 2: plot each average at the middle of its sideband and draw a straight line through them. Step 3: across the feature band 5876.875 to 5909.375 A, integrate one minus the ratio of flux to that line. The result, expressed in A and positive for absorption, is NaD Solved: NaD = 2.2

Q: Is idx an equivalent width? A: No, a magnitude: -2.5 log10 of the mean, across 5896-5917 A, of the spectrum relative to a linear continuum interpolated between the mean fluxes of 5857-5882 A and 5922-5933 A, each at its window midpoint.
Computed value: 0.094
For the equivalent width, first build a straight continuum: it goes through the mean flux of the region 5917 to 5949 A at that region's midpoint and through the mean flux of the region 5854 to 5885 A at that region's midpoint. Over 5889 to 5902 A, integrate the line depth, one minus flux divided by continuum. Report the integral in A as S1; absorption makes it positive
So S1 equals 1.7 A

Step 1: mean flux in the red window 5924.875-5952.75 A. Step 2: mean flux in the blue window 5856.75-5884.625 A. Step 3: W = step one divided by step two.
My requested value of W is 1.07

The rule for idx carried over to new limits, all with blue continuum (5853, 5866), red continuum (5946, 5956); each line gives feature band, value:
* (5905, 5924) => 0.005 mag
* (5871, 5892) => 0.051 mag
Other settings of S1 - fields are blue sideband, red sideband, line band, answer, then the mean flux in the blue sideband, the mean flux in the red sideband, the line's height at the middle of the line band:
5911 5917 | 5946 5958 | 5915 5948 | -2.17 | 1.74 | 1.87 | 1.8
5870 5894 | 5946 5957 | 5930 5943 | -0.24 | 1.72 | 1.9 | 1.86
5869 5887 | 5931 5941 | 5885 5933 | 0.85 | 1.79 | 1.88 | 1.83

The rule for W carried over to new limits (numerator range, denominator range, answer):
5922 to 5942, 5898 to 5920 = 1.08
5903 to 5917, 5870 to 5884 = 1.02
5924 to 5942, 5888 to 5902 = 1.20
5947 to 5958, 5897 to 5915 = 1.05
